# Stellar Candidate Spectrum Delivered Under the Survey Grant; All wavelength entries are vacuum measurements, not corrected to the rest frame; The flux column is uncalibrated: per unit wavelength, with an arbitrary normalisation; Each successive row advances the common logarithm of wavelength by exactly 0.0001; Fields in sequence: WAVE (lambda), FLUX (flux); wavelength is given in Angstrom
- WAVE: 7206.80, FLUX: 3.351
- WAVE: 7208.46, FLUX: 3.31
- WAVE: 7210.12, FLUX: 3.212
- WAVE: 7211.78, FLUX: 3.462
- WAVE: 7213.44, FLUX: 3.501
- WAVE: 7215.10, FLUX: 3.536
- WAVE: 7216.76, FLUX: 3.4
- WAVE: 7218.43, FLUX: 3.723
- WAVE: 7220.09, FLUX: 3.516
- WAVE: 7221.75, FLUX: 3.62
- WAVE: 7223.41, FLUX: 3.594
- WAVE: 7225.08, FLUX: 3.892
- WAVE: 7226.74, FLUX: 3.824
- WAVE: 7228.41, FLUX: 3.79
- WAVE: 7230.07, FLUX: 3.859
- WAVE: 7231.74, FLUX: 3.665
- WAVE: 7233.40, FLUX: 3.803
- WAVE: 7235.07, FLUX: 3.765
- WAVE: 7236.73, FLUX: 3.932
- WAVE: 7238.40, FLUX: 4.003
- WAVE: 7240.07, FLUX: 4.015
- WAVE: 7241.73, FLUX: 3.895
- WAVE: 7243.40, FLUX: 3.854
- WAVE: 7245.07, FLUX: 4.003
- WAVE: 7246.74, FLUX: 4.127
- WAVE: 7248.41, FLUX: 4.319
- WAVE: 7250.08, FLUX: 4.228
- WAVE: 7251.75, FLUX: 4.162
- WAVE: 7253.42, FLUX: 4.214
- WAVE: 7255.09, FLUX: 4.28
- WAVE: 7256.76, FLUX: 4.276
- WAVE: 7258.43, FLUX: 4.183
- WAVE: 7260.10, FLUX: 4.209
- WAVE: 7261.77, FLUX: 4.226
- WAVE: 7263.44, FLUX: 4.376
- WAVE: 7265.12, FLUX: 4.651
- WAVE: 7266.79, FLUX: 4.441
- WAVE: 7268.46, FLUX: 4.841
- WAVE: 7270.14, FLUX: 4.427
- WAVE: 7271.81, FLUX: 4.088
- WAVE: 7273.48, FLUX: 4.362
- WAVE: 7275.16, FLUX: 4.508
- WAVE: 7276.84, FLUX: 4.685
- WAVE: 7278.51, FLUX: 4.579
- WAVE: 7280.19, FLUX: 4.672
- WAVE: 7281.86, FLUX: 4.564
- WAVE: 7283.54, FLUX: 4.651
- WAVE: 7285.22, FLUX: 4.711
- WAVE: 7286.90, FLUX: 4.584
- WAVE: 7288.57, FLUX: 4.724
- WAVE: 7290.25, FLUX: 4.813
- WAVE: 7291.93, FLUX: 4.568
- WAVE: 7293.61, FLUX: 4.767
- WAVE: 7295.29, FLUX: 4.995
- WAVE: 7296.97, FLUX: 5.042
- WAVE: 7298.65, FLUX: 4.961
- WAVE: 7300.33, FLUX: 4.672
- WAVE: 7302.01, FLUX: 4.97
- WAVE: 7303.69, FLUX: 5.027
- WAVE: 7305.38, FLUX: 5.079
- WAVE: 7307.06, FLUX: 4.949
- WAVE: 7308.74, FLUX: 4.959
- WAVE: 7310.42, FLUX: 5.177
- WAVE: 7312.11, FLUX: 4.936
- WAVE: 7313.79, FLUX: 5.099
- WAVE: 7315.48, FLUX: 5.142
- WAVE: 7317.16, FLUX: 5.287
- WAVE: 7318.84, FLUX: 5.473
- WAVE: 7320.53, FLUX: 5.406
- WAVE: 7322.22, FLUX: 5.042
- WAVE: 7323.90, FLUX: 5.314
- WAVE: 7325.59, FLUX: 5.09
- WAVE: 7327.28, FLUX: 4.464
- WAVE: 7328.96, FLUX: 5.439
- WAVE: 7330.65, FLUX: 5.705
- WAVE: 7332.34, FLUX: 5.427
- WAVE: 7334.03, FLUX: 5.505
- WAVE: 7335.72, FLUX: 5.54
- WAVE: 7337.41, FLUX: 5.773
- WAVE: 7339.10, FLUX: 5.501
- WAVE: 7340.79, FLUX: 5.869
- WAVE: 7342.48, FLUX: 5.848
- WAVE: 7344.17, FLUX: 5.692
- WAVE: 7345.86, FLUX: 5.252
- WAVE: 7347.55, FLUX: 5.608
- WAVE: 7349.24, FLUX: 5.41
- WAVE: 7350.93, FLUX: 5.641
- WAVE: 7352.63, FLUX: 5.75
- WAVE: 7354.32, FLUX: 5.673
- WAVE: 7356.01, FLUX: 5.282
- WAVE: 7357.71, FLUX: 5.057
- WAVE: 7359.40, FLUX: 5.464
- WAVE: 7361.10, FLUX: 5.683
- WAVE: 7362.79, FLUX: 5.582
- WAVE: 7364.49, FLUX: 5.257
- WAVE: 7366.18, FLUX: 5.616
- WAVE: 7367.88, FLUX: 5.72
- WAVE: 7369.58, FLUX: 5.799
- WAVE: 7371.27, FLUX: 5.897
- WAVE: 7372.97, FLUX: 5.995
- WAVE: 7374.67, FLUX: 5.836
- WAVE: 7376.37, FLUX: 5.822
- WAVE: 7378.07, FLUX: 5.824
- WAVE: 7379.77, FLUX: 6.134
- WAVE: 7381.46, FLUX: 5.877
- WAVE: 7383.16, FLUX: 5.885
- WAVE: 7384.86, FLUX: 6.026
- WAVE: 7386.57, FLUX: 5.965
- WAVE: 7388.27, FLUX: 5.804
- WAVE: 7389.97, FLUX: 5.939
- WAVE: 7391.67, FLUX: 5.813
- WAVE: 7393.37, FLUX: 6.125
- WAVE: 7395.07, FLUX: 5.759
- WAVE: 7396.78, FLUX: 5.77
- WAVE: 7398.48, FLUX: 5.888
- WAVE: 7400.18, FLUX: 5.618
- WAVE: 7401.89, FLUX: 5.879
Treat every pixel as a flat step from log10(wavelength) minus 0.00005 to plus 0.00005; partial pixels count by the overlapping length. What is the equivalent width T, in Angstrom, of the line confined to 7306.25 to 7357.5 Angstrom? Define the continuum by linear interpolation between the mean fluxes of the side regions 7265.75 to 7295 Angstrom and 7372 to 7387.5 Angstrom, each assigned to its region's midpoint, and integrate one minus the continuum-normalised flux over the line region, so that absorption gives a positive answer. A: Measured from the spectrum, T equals -0.8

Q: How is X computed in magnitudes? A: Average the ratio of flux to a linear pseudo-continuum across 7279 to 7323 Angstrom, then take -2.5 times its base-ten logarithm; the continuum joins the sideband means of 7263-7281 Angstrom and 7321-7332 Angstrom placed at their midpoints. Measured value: -0.012 mag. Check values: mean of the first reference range 4.51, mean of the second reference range 5.19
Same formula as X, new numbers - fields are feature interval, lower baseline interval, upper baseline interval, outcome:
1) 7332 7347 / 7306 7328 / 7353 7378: -0.05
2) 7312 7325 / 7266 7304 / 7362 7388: -0.03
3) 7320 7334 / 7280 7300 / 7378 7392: -0.01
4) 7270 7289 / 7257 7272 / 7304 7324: 0.02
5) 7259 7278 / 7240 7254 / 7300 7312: 0.00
